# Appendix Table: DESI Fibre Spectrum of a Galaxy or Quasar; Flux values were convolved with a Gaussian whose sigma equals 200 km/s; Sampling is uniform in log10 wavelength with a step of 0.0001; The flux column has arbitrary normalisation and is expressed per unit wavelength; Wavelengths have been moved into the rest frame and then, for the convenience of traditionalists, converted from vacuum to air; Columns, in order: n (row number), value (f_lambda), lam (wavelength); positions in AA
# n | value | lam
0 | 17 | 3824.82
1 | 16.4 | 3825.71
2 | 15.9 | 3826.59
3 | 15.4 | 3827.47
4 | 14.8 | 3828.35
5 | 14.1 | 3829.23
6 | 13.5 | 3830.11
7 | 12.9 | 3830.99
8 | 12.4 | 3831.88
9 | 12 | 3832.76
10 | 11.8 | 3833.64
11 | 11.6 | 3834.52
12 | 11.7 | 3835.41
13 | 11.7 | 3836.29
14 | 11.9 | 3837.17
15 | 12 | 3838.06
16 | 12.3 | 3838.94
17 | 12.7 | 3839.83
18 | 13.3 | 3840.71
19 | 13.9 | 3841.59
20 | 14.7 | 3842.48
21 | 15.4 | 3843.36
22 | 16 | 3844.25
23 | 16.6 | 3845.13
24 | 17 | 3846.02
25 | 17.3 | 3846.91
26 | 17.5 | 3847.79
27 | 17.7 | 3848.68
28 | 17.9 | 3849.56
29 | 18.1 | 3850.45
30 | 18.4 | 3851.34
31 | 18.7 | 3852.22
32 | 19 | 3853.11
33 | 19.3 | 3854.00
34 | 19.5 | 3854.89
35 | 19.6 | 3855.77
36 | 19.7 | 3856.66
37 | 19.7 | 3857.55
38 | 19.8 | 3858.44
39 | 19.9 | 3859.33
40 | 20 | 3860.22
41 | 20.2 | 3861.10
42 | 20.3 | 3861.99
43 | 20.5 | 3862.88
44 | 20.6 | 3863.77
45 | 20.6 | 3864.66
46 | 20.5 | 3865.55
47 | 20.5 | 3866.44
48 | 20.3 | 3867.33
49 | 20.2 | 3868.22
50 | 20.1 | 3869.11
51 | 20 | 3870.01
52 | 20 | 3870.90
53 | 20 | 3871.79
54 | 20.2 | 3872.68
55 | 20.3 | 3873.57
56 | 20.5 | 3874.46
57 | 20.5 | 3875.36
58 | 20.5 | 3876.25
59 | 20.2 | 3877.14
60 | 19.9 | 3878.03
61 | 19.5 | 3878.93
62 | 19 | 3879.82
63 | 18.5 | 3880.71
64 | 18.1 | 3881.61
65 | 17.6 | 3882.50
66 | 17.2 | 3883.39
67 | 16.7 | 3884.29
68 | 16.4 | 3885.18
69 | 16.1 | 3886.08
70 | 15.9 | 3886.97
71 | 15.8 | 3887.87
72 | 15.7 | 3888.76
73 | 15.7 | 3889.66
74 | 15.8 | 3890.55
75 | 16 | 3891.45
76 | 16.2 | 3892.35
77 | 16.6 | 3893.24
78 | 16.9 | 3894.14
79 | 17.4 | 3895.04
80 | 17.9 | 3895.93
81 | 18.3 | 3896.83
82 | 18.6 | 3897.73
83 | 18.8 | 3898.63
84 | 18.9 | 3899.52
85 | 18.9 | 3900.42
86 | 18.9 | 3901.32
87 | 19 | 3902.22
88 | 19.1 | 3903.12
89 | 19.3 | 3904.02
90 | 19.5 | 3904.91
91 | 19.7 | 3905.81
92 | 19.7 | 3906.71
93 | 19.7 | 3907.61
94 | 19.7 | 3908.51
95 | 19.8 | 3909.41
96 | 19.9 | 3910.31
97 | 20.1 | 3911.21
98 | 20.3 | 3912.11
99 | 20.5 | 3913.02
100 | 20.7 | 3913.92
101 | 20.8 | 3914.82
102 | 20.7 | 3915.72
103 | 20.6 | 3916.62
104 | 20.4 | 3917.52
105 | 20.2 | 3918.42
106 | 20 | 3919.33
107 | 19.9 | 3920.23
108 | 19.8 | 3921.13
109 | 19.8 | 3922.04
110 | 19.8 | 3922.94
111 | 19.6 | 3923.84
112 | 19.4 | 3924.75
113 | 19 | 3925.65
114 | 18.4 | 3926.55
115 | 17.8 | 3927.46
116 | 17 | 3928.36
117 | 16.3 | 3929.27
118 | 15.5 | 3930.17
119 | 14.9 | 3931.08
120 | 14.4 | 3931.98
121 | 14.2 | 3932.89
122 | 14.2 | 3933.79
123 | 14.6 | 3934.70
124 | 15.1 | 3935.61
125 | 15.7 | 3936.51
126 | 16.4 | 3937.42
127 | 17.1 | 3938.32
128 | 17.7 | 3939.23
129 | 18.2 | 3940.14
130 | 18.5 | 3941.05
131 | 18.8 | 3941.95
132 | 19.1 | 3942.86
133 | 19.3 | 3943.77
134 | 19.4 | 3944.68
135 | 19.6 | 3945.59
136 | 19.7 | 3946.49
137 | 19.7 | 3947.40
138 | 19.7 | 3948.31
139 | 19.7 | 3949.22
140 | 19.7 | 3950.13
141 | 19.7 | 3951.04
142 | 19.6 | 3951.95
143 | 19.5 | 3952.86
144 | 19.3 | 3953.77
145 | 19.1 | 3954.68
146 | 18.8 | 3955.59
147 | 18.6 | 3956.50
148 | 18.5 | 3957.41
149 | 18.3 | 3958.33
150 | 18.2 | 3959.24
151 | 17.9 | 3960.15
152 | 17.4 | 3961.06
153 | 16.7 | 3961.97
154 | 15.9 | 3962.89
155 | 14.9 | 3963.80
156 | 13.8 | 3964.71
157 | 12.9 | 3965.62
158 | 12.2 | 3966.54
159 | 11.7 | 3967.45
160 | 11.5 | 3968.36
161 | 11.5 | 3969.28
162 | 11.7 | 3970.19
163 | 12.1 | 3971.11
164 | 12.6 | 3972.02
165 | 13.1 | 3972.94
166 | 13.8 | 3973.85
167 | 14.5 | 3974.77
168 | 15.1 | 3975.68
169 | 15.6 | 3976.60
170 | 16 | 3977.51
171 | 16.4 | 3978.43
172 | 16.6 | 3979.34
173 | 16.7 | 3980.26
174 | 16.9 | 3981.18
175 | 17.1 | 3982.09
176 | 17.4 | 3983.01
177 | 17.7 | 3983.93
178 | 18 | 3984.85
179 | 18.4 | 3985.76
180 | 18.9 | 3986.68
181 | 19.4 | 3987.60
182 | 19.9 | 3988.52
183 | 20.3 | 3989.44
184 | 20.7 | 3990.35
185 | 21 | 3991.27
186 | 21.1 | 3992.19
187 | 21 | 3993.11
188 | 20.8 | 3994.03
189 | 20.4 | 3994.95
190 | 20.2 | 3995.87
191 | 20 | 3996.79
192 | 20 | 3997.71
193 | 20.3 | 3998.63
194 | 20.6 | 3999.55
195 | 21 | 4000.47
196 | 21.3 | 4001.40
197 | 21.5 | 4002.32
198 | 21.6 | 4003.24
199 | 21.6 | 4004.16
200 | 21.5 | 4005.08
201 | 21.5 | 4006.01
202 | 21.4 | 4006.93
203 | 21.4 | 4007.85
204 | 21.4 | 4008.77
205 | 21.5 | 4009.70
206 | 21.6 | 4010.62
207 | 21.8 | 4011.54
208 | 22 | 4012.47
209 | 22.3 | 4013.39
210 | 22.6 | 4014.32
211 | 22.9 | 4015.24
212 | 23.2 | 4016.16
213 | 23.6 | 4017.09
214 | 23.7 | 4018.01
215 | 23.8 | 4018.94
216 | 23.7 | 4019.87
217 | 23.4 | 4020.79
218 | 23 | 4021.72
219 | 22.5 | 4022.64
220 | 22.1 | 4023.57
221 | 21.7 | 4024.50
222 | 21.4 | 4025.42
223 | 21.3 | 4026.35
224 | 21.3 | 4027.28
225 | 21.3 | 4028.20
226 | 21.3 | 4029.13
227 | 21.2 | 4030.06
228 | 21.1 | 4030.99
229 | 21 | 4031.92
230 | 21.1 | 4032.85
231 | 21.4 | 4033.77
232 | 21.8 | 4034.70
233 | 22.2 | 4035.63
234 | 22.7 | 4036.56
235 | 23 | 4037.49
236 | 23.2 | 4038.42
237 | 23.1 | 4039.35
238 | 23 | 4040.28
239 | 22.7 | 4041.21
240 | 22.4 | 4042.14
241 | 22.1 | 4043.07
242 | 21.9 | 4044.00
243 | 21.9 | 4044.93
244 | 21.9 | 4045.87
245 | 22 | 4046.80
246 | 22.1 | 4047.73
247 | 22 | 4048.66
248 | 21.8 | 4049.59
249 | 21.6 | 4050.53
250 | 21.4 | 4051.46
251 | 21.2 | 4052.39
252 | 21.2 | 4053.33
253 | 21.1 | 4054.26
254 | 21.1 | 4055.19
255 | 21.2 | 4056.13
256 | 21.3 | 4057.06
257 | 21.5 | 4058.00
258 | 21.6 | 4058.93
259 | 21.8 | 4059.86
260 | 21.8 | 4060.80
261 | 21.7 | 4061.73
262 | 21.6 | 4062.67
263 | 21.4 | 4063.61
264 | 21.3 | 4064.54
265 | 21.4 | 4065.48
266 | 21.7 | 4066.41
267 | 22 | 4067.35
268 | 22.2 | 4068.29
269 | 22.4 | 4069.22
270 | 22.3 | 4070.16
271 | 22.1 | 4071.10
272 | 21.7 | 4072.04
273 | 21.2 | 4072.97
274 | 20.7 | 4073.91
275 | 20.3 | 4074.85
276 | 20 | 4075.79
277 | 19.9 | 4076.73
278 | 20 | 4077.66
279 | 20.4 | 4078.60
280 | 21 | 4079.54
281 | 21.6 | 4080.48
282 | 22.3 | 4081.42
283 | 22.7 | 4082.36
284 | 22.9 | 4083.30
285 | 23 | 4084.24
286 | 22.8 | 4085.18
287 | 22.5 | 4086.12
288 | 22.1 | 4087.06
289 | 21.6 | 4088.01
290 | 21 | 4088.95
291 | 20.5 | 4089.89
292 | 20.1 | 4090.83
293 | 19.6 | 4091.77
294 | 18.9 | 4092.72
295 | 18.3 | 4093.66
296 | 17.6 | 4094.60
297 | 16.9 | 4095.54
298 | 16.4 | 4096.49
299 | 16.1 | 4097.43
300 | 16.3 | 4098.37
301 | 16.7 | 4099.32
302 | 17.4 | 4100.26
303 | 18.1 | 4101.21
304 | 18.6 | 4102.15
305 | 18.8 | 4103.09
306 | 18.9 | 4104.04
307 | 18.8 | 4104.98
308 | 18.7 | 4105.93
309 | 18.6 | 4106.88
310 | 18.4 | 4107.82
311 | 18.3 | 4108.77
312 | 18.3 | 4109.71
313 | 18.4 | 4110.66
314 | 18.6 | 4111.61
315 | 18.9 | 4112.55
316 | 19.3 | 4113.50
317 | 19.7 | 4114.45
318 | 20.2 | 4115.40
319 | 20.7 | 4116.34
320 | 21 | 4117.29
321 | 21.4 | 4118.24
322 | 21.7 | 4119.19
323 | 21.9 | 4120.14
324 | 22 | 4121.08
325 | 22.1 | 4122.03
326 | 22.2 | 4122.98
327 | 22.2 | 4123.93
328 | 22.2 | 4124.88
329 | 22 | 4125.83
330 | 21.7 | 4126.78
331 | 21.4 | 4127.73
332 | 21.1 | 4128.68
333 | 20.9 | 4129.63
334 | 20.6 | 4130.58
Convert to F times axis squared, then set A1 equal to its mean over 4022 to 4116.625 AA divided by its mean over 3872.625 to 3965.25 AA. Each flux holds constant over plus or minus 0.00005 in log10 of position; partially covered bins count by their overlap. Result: 1.22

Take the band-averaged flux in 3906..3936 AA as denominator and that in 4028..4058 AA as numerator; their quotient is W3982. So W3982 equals 1.17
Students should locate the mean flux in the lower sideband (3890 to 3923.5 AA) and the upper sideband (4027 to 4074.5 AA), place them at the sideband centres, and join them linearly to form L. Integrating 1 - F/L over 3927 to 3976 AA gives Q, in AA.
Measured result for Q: 8.4 AA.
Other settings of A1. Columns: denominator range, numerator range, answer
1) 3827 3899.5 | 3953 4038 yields 1.19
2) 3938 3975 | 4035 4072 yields 1.37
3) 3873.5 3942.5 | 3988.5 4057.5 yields 1.26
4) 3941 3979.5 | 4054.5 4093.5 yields 1.36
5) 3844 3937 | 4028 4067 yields 1.27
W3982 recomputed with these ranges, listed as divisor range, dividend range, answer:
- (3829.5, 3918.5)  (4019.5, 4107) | 1.17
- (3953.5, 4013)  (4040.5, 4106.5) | 1.15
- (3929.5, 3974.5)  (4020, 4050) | 1.33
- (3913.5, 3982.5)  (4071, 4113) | 1.15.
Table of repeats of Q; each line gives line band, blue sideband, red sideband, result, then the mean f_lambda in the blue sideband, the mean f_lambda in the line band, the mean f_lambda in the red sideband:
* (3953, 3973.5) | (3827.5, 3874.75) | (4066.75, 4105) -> 3.6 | 17.1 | 15.4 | 20.2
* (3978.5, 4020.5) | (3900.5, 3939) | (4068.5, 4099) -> -2.5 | 18.5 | 20.7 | 20.5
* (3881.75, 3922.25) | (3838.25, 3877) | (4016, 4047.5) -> 2.0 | 18.6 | 18.6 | 22.3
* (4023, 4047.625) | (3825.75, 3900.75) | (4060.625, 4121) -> -3.1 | 17.3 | 21.9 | 20.2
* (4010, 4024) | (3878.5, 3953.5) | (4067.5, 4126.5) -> -2.5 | 18.3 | 22.8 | 20.2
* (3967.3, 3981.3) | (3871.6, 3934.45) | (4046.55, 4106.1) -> 3.8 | 18.5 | 14.1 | 20.6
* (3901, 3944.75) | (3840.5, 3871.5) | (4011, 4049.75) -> 3.3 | 18.7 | 18.5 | 22.3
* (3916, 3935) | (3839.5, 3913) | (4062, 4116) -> 0.9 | 18.5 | 17.9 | 20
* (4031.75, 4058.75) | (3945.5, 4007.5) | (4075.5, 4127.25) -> -4.0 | 17.9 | 21.9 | 20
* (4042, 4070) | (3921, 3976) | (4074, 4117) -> -4.2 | 16.8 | 21.7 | 19.6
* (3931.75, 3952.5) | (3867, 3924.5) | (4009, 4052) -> 2.3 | 18.9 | 17.9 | 22.2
